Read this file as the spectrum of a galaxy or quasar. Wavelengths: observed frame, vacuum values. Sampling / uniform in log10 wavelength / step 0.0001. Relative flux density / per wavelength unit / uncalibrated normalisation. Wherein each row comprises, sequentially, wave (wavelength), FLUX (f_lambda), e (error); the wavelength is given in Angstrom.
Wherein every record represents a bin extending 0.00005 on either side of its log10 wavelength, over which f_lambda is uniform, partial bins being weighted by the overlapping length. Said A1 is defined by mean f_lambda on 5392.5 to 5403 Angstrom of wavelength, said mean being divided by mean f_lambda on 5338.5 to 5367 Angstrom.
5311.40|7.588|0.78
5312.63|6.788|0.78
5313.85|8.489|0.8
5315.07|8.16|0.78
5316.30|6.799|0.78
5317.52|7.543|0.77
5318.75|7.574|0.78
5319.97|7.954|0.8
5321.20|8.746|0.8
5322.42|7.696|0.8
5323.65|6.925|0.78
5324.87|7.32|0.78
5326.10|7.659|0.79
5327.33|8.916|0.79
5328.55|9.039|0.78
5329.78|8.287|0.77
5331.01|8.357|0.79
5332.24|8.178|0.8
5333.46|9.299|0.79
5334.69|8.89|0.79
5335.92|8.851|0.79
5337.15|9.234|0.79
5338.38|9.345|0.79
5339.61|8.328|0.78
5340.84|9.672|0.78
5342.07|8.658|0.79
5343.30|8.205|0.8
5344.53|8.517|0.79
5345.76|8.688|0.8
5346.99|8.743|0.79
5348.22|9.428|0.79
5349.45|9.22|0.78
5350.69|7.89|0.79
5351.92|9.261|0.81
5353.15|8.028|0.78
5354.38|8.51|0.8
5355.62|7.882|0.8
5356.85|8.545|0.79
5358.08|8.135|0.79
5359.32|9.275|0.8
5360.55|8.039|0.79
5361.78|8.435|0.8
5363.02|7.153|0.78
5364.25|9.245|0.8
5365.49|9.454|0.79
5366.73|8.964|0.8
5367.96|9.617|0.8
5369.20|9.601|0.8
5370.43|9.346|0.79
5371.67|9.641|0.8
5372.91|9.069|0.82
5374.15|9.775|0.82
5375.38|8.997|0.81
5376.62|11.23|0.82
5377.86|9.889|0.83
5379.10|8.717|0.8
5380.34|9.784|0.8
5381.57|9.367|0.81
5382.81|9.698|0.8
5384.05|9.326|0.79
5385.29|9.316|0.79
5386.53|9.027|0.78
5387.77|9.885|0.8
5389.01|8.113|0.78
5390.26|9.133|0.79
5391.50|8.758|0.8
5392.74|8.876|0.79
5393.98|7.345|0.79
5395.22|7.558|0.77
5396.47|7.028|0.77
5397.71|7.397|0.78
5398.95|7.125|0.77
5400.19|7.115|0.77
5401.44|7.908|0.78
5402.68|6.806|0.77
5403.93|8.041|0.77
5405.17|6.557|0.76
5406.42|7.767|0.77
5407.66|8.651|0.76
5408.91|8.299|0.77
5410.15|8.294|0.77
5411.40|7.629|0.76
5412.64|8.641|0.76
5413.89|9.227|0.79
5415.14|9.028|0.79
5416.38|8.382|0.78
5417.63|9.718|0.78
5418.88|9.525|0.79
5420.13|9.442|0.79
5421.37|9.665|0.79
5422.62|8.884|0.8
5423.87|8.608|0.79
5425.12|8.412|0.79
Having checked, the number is 0.9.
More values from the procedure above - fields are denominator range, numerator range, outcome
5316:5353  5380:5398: 1.03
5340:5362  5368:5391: 1.09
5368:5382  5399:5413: 0.81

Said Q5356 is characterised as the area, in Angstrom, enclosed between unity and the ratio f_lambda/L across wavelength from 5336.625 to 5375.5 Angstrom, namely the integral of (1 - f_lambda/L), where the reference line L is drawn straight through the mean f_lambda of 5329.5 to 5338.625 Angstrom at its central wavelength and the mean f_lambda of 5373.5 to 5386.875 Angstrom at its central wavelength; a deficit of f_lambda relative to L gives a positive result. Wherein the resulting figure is 1.4 Angstrom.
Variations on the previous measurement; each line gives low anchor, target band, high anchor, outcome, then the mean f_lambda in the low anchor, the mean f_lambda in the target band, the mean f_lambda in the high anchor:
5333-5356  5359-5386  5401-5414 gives -2.8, 8.77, 9.27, 7.94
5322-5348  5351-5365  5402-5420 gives 0.1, 8.53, 8.41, 8.36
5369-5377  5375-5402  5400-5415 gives 0.6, 9.63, 8.71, 7.97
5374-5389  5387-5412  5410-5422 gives 3.6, 9.52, 7.92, 8.98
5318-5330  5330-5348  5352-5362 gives -1.3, 8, 8.79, 8.41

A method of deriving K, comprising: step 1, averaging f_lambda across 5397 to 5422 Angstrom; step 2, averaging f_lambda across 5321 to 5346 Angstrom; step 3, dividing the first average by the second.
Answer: 0.97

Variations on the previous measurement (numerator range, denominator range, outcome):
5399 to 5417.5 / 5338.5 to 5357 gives 0.93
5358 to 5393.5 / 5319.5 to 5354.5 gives 1.07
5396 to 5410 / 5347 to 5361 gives 0.88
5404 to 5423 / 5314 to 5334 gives 1.07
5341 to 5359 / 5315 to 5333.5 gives 1.08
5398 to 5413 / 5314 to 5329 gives 0.98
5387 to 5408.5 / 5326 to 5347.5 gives 0.90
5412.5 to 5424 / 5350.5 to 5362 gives 1.09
